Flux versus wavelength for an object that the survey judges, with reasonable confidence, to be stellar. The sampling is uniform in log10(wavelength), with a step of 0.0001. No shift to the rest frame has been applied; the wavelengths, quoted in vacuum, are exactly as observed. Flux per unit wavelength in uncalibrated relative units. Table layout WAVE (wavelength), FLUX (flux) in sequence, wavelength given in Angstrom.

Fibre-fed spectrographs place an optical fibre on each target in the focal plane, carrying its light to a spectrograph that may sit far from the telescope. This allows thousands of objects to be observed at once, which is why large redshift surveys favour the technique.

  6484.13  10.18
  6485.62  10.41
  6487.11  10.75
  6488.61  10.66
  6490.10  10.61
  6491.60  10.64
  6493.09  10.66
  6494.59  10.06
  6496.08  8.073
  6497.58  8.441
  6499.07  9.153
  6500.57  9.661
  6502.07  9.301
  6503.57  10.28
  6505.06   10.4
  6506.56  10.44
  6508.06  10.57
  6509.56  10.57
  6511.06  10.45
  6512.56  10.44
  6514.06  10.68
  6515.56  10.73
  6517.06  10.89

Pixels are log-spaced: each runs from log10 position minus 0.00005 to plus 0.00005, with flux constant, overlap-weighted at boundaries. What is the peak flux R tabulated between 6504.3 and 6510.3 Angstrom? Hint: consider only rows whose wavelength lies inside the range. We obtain 10.57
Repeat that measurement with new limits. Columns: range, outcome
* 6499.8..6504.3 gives 10.28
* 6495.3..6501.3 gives 9.661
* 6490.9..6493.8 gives 10.66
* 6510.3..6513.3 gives 10.45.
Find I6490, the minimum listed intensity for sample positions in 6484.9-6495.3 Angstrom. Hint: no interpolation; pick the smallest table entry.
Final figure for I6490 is 10.06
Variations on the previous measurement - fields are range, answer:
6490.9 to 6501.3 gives 8.073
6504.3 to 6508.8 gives 10.4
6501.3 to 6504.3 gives 9.301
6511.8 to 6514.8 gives 10.44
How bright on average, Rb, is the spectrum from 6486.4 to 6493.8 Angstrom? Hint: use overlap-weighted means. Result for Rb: 10.7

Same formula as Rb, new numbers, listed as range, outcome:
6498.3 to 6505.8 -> 9.76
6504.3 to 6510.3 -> 10.5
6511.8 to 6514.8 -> 10.6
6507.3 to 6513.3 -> 10.5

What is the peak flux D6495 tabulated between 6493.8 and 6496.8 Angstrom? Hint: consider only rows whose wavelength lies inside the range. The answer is 10.06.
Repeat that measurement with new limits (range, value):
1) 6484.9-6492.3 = 10.75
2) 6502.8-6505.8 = 10.4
